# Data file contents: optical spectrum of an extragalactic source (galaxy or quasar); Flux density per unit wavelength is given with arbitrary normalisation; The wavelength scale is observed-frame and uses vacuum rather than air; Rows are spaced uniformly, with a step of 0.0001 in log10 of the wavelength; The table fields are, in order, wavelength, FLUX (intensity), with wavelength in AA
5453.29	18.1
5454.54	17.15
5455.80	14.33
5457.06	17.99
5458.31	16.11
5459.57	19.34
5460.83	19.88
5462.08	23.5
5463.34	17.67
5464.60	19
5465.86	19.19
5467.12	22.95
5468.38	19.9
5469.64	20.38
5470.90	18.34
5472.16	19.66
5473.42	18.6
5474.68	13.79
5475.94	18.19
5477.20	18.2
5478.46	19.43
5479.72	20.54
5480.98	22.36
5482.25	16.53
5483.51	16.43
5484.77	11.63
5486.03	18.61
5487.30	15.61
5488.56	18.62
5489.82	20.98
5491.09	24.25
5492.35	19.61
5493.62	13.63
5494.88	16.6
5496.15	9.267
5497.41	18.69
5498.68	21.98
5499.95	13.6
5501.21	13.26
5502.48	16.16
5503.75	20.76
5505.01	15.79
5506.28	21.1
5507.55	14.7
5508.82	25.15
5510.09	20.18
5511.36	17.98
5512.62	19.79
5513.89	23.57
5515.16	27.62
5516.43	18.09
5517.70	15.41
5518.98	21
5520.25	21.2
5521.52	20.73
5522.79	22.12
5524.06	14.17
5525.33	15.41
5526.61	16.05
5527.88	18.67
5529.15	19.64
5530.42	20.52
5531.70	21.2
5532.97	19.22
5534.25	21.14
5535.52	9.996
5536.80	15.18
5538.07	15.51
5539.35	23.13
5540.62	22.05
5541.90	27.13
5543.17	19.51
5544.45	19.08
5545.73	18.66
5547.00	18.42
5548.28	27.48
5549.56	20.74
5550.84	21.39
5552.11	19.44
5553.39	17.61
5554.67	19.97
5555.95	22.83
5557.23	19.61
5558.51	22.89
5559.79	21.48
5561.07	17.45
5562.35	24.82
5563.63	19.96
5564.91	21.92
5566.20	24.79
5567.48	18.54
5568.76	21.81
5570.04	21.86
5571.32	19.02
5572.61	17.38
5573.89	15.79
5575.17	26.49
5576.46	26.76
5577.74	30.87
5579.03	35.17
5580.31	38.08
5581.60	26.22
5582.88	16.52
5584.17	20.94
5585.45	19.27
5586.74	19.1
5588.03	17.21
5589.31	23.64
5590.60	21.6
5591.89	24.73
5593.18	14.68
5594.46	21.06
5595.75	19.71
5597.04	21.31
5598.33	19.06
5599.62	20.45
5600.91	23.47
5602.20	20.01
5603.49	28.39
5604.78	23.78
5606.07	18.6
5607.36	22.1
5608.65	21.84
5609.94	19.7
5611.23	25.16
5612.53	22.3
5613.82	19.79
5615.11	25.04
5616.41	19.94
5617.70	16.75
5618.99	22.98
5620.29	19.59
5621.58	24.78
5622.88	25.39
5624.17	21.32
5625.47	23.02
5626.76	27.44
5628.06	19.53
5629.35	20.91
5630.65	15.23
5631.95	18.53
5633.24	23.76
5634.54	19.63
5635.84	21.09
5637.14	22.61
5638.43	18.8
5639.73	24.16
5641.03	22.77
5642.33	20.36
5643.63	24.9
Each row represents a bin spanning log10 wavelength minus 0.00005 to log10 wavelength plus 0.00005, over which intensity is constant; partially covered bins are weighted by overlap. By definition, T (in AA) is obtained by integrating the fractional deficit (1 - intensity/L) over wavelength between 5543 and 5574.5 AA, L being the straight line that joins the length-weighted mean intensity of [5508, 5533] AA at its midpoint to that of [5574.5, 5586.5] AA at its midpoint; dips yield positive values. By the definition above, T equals 4.6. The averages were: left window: 19.9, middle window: 20.5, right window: 26.4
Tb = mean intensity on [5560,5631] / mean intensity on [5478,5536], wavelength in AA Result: 1.20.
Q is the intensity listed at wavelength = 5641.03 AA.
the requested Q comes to 22.77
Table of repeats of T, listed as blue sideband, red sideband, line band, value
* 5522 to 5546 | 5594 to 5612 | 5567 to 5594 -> -2.4 AA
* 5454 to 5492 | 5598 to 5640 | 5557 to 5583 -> -3.4 AA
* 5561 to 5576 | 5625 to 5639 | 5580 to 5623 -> -1.4 AA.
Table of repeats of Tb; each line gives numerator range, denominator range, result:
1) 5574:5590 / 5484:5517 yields 1.35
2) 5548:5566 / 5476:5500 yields 1.19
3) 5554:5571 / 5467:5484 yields 1.13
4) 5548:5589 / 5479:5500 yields 1.26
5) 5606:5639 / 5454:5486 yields 1.16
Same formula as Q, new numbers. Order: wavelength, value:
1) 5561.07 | 17.45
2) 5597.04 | 21.31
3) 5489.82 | 20.98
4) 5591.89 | 24.73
